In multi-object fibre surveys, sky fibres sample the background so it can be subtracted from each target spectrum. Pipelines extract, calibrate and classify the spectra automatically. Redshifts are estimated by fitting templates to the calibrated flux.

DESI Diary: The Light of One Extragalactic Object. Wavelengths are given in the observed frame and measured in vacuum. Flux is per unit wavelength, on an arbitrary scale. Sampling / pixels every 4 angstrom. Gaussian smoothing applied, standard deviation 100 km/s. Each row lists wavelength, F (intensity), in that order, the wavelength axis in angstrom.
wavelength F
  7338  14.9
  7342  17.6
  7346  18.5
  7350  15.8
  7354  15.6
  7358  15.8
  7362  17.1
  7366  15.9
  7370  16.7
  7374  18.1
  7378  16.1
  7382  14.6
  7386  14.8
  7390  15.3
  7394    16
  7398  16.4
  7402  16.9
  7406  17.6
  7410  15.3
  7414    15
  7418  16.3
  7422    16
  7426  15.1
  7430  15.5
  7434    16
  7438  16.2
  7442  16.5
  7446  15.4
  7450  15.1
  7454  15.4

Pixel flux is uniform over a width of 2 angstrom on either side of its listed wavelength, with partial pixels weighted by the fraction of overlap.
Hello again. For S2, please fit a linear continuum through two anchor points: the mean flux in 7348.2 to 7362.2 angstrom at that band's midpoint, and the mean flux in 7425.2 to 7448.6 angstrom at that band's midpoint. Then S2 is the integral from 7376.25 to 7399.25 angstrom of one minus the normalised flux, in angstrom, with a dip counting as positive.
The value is 0.6 angstrom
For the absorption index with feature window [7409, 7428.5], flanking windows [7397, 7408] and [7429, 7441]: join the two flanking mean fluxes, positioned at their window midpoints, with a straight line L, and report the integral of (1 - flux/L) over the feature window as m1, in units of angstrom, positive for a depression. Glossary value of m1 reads 1.1 angstrom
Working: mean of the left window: 17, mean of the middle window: 15.6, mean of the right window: 16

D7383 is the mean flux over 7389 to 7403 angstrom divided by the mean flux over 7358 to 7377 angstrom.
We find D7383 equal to 1.0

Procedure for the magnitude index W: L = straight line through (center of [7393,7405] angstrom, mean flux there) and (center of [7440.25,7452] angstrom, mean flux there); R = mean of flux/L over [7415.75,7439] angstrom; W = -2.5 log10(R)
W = 0.01 mag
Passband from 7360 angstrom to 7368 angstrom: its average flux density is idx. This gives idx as 16.5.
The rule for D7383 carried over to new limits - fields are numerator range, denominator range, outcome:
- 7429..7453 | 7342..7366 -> 0.95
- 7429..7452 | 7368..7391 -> 0.99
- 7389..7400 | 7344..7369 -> 0.97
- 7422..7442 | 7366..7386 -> 0.98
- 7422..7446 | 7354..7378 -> 0.96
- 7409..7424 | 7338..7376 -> 0.94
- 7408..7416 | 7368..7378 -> 0.88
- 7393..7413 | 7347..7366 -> 1.01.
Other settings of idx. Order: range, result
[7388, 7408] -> 16.4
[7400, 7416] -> 16.2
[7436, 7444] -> 16.4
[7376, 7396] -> 15.4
